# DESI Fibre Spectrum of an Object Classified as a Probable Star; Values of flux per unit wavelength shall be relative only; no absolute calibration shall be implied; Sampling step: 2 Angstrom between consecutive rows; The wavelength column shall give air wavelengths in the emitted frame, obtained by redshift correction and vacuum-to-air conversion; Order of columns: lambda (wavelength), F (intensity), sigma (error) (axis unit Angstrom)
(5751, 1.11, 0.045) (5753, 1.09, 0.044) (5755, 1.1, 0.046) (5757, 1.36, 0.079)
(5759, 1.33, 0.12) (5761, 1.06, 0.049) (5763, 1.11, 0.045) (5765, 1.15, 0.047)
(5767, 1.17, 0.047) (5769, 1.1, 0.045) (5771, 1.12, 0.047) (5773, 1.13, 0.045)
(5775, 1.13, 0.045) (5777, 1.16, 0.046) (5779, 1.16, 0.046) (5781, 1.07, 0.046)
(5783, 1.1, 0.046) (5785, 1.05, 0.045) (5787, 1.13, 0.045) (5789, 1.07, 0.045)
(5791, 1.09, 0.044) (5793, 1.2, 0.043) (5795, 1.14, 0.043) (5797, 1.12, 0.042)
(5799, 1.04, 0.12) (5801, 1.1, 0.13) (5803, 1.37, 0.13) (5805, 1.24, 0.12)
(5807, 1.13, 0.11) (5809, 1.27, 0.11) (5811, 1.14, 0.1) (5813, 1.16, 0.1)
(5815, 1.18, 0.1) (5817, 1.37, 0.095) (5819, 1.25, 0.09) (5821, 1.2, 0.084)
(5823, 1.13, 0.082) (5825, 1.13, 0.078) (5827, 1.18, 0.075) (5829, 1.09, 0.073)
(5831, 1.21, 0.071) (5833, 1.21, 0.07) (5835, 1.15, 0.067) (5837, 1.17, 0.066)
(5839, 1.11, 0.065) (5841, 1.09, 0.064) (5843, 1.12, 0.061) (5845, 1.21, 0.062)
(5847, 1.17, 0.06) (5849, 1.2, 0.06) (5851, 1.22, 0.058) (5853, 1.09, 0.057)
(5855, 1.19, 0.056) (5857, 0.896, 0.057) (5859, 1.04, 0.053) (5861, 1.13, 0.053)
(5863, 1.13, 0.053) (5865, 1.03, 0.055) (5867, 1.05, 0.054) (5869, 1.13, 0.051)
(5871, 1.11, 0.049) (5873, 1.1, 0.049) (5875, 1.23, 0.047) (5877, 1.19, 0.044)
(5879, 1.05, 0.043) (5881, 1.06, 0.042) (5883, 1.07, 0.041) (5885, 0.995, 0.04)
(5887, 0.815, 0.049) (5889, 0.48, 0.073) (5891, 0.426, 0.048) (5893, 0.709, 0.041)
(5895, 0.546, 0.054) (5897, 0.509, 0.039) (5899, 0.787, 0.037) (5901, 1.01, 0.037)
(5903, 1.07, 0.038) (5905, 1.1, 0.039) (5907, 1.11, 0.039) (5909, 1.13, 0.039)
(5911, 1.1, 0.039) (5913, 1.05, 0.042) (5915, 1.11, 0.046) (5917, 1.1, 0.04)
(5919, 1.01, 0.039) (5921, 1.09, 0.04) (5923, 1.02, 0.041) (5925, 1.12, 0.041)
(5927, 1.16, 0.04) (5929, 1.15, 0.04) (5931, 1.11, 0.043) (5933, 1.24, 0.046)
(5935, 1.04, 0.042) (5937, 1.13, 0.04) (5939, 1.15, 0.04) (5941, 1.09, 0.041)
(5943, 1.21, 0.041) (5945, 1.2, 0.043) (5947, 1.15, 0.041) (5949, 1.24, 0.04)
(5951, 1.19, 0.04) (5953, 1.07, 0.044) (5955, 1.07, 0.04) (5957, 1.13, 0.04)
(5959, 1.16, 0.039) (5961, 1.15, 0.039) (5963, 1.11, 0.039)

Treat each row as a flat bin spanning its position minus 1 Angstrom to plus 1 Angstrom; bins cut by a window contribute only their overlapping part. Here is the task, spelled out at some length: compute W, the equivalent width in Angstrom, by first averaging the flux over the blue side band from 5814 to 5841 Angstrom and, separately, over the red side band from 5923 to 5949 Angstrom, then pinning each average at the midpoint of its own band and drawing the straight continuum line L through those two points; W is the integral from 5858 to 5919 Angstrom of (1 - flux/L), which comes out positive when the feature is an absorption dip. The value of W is 9.5 Angstrom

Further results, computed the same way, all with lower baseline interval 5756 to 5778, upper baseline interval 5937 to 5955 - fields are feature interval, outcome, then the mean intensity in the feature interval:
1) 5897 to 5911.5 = 1.9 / 1.01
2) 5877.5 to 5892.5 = 4.0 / 0.849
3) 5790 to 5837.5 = -0.6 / 1.18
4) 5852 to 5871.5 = 1.4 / 1.08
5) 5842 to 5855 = -0.1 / 1.17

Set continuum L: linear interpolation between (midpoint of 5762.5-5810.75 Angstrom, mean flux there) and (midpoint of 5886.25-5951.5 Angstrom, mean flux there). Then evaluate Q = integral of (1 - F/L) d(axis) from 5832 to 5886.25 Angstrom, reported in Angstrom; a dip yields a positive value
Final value -2.3 Angstrom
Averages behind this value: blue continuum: 1.14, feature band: 1.11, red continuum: 1.01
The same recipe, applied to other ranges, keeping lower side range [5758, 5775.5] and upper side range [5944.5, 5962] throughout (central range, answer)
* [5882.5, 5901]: 7.0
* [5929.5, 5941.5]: 0.2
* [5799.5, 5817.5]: -1.0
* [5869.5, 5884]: 0.4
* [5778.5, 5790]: 0.5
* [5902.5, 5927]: 1.3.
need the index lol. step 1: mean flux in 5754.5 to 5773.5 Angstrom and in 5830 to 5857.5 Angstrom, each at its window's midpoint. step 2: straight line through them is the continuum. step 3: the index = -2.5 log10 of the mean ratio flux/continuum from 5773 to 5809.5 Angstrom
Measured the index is 0.02 mag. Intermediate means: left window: 1.17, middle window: 1.14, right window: 1.15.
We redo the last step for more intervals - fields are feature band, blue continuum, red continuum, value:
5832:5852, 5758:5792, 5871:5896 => -0.183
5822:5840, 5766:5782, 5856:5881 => -0.046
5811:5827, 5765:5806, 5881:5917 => -0.128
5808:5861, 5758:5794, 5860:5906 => -0.131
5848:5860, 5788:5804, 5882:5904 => -0.203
